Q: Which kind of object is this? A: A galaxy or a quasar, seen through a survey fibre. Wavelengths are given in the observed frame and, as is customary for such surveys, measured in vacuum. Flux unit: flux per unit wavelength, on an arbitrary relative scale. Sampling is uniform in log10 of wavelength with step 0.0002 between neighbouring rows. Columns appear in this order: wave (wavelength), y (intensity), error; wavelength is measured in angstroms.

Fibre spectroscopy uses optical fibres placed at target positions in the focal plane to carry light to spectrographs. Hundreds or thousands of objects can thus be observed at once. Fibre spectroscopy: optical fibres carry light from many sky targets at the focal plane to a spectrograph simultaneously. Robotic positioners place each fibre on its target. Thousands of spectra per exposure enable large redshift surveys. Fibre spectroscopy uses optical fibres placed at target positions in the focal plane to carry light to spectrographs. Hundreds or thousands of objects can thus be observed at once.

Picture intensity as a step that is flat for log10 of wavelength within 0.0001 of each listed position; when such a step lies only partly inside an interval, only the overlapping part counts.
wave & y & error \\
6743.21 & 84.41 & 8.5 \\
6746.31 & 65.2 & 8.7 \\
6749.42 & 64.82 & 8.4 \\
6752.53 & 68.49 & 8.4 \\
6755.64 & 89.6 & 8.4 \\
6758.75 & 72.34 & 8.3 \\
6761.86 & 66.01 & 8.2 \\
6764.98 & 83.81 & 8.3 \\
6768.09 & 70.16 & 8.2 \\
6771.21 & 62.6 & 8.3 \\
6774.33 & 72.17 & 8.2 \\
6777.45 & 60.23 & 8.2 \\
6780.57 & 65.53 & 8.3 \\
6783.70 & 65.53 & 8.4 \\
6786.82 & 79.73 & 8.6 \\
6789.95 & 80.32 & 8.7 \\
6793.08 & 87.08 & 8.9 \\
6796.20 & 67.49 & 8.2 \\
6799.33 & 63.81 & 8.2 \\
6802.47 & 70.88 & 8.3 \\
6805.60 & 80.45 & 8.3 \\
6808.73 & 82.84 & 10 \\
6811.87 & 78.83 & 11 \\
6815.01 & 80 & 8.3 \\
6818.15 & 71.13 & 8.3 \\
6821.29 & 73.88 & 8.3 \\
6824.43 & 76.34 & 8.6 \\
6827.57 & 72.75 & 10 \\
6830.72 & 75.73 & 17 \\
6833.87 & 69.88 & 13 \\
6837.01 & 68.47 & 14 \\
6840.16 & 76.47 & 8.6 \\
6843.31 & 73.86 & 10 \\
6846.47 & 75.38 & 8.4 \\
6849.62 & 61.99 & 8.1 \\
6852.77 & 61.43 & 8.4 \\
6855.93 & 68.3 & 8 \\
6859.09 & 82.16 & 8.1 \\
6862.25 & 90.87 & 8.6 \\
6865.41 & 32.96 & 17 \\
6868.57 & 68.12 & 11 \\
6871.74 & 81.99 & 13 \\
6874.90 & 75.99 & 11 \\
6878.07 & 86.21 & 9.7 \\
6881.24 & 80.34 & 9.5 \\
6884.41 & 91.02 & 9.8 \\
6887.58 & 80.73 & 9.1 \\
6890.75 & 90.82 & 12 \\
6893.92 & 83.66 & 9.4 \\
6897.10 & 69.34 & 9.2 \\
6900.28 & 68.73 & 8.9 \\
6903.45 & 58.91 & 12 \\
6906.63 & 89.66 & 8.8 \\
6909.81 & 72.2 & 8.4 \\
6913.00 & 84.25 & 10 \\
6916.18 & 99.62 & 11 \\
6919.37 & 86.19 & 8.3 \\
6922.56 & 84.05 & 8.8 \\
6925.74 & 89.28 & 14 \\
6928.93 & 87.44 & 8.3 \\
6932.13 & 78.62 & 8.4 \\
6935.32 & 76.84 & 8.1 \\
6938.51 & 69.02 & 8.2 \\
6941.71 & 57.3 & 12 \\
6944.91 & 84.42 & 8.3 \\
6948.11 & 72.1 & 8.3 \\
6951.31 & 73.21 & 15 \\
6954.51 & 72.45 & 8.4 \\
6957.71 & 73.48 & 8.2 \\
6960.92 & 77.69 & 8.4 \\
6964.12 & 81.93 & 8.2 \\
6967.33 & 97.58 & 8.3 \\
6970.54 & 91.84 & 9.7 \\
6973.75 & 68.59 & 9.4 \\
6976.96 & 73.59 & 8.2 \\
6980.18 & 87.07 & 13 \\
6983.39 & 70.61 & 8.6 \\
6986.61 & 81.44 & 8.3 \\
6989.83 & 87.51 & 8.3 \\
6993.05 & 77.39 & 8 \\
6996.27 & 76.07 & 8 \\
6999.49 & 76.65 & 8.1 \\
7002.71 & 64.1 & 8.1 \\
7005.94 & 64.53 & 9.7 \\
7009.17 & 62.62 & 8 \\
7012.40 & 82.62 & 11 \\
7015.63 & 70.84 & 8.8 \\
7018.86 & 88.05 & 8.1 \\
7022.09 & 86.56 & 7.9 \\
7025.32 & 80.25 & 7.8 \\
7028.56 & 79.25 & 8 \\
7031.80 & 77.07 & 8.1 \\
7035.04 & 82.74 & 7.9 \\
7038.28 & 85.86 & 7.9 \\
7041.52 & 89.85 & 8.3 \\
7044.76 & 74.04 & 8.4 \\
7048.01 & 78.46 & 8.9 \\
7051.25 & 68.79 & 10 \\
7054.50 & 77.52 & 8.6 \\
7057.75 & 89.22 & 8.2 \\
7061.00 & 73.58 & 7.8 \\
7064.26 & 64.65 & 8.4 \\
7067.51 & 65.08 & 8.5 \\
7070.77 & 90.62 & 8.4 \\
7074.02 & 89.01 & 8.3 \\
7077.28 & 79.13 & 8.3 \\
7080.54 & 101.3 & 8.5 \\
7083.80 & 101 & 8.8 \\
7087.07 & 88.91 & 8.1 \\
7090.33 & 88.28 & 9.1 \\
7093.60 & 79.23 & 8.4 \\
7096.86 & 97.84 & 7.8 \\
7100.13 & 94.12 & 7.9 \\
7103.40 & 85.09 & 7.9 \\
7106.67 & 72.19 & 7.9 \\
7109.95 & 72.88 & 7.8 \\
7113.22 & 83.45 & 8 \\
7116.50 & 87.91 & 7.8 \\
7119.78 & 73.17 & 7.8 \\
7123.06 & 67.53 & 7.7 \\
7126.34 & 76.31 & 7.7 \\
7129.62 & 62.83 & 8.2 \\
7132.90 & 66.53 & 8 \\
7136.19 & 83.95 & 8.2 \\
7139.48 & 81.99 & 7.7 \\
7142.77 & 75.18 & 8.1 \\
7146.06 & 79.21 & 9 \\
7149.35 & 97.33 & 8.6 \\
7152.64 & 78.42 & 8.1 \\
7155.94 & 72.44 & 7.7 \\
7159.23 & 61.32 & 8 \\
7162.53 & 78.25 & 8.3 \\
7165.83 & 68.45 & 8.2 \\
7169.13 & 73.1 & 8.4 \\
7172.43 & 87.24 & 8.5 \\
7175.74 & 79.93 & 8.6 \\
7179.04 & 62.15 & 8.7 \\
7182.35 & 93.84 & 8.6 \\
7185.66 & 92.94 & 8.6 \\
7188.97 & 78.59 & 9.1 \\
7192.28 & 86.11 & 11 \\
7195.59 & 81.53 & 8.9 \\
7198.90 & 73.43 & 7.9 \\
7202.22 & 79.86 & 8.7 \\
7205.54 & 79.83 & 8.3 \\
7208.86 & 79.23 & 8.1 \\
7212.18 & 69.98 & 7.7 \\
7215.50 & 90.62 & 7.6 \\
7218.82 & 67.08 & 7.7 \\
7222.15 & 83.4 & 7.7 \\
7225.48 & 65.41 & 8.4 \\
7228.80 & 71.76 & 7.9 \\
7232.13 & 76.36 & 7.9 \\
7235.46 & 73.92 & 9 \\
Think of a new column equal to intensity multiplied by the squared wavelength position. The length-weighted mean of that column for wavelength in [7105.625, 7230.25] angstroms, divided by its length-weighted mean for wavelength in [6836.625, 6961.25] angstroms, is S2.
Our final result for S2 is 1.09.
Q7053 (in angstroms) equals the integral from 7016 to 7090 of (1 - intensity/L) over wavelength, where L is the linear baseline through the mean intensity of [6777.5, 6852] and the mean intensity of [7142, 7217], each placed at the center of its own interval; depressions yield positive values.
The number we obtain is -4.87 angstroms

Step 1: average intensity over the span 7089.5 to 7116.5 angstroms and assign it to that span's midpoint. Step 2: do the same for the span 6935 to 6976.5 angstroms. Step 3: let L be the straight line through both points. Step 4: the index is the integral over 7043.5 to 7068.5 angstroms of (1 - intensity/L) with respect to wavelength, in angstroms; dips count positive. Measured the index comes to 2.3 angstroms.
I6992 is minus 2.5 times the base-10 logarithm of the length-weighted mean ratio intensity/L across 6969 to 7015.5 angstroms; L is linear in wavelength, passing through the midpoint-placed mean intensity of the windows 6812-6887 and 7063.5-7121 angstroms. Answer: 0.059 mag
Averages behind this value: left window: 73.9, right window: 84.5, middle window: 75.8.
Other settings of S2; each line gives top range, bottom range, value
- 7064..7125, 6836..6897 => 1.19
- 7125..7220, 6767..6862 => 1.19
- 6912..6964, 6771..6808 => 1.15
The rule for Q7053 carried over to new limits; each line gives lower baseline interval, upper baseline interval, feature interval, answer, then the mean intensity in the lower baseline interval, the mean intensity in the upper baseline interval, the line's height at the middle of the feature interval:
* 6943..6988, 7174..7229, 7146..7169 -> 0.8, 78.8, 78.8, 78.8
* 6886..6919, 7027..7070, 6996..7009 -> 1.6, 80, 77.6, 78.4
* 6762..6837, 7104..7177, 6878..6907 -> -2.0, 73.3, 76.4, 74.1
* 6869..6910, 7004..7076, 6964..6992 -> -1.3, 79.1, 78.2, 78.6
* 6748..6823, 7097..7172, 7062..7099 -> -4.3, 73.3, 77.5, 76.8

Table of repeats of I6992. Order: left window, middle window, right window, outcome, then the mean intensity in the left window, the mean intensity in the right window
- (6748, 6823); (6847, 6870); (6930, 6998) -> 0.12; 73.3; 77.6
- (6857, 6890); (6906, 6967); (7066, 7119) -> 0.00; 77.3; 85.8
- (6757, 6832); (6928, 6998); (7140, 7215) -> -0.03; 73.4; 78.8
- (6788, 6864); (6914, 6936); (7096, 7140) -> -0.14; 74.5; 78.6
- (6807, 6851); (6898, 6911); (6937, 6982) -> 0.05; 74.2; 77.2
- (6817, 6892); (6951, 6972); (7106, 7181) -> -0.09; 74.4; 75.8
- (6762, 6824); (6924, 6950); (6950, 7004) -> 0.01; 73.4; 78.4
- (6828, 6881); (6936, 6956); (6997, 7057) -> 0.05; 72.1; 77.4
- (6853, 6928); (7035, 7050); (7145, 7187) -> -0.04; 78.7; 78.7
